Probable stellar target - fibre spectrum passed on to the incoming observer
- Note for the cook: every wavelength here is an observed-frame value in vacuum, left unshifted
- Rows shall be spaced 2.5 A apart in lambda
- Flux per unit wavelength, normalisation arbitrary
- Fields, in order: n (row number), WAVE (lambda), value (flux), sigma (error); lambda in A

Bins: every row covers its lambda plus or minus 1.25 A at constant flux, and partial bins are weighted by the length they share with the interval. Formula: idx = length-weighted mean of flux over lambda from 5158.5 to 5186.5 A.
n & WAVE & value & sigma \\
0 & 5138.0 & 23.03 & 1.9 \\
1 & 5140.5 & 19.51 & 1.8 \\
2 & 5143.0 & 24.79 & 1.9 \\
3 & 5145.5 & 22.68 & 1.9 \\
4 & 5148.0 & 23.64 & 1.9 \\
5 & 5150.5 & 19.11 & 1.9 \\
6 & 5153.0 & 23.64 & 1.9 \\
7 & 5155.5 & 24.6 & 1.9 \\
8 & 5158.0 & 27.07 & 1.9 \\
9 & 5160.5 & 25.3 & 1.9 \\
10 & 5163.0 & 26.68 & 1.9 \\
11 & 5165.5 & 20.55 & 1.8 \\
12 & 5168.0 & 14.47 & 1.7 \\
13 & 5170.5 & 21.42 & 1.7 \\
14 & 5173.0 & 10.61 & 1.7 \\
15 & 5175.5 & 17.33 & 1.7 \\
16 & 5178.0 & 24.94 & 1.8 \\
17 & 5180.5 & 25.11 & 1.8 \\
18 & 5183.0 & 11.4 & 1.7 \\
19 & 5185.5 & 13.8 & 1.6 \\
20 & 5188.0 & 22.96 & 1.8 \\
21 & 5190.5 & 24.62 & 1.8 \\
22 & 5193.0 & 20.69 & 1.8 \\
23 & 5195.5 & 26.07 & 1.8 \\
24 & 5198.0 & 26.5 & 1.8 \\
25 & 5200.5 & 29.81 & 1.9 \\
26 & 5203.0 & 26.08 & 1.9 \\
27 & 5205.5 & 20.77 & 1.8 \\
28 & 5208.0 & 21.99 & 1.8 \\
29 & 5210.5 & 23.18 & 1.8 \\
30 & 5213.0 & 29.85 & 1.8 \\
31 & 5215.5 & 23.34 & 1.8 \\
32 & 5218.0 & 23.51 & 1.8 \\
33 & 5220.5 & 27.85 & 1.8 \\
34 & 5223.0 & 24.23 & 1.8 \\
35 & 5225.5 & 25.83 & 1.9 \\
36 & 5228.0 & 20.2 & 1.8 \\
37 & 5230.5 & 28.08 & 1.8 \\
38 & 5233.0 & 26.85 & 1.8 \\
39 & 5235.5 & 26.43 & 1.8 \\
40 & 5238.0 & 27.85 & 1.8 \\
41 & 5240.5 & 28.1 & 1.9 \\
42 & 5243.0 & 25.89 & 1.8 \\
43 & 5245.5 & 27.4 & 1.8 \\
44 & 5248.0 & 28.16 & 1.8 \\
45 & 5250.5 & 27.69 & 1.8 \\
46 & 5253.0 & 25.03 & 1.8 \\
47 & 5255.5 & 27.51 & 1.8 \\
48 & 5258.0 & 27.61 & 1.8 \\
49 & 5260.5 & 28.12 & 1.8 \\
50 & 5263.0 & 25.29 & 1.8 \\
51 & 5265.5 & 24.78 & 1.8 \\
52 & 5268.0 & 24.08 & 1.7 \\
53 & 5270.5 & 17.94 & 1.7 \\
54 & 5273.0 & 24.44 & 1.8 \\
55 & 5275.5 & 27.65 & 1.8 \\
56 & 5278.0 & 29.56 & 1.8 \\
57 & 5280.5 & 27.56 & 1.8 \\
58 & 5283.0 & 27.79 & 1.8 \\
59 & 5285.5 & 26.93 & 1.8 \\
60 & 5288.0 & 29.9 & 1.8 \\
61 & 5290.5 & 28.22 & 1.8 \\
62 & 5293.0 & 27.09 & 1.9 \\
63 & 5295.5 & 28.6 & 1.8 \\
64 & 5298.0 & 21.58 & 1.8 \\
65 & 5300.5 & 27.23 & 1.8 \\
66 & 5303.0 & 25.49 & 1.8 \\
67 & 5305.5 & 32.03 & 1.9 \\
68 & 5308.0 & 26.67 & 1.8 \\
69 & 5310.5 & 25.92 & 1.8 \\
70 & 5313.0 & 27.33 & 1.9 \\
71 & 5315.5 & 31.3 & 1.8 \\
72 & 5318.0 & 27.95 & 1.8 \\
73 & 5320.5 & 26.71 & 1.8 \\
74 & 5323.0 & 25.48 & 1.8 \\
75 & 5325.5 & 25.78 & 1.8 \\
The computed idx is 19.5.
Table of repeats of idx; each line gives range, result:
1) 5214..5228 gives 24.6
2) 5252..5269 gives 26.1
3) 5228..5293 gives 26.6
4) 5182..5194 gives 18.8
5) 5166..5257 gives 23.7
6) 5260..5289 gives 26.1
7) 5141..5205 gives 22.1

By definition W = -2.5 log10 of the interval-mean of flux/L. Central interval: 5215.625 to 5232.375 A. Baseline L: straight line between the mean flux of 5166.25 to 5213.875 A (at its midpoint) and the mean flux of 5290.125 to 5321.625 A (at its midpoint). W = -0.073 mag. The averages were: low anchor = 21.6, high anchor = 27.4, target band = 24.9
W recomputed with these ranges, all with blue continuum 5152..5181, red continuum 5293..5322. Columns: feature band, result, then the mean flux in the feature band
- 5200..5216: -0.07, 24.9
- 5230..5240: -0.12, 27.3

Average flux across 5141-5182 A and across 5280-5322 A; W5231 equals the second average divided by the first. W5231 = 1.3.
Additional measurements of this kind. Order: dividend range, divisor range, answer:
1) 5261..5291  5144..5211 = 1.19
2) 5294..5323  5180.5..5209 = 1.22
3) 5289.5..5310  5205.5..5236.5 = 1.09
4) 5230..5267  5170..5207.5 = 1.25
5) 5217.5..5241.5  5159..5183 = 1.28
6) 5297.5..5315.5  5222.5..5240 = 1.05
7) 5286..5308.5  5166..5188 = 1.54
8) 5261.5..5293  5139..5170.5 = 1.16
